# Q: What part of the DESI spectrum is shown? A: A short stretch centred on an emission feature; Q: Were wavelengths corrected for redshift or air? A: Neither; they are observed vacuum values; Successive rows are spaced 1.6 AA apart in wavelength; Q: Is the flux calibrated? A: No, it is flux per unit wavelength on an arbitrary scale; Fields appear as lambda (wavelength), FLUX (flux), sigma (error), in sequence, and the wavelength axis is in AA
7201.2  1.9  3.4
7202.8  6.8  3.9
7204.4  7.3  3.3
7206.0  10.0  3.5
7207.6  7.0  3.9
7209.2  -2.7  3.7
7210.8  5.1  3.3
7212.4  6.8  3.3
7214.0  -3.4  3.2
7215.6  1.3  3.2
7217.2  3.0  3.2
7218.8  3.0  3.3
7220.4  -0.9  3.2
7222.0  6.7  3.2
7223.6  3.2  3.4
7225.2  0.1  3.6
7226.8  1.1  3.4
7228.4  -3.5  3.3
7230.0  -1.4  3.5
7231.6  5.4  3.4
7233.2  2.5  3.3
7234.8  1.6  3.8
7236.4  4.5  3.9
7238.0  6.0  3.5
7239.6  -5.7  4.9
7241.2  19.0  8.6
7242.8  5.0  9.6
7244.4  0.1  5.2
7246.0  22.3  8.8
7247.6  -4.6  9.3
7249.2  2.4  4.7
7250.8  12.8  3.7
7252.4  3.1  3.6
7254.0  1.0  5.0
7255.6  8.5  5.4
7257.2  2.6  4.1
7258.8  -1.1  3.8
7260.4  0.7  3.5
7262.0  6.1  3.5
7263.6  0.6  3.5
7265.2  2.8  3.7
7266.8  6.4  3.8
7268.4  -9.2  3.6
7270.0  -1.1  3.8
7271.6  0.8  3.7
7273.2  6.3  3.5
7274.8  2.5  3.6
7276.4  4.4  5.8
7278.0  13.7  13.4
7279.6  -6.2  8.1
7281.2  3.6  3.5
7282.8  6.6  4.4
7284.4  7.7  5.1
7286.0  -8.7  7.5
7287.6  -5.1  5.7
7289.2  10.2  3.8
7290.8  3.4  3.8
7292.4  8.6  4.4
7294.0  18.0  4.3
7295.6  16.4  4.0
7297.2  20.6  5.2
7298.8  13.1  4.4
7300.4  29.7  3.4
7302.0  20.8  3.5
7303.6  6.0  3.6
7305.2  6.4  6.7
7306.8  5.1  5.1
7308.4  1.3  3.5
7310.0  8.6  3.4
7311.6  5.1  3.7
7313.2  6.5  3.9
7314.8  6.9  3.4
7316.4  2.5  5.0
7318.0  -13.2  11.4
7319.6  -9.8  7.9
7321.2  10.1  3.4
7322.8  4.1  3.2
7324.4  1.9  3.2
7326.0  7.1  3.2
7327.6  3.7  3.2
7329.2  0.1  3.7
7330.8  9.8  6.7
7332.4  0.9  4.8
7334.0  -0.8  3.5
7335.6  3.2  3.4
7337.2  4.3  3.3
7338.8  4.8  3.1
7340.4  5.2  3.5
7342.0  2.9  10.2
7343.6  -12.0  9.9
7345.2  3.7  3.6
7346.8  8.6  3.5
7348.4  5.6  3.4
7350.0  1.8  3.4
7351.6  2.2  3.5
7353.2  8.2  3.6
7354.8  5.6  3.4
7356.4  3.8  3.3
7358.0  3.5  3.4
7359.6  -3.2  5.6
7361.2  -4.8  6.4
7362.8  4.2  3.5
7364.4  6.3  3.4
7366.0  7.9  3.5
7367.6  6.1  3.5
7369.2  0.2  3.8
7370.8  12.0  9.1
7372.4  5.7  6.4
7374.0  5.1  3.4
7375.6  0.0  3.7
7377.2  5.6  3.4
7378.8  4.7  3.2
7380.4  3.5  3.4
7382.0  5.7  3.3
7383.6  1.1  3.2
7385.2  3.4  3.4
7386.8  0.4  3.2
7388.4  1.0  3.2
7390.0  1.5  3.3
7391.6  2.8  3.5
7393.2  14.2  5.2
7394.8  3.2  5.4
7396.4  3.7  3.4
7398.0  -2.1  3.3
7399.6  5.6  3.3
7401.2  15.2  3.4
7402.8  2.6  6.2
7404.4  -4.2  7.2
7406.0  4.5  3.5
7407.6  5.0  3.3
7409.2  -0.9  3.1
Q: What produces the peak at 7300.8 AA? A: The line [O II] 3727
